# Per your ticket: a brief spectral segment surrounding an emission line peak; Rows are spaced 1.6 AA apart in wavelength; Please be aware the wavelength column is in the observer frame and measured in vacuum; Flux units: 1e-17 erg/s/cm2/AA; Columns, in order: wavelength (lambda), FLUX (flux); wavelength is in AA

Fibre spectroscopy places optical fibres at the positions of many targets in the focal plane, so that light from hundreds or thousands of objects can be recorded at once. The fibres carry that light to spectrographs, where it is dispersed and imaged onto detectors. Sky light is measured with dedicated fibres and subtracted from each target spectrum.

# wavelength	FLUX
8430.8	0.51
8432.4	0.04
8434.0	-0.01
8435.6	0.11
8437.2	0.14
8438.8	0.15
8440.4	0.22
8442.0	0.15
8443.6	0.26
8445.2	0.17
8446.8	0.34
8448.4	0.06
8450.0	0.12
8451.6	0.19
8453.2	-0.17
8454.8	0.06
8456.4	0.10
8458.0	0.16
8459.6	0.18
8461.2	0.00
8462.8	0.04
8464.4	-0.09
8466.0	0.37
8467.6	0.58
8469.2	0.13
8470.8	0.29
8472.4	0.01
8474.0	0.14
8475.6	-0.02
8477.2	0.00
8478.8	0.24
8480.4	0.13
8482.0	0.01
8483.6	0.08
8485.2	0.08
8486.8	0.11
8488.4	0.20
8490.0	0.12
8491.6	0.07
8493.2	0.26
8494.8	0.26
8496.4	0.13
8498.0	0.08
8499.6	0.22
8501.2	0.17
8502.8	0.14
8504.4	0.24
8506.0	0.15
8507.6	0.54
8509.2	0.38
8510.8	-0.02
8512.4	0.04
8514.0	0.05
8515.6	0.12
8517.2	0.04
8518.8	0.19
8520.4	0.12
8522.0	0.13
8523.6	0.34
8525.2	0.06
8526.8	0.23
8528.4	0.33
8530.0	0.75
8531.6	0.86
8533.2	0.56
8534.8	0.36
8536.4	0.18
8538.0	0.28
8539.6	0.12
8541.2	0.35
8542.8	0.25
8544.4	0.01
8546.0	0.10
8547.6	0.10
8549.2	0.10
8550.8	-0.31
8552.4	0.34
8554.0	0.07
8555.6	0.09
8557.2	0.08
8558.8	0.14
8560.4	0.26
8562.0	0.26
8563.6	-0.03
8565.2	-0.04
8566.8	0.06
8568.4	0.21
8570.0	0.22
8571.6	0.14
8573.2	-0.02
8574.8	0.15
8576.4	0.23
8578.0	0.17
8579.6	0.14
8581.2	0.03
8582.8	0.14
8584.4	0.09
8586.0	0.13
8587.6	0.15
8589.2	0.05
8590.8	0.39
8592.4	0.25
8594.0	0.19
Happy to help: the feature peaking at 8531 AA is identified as H-gamma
